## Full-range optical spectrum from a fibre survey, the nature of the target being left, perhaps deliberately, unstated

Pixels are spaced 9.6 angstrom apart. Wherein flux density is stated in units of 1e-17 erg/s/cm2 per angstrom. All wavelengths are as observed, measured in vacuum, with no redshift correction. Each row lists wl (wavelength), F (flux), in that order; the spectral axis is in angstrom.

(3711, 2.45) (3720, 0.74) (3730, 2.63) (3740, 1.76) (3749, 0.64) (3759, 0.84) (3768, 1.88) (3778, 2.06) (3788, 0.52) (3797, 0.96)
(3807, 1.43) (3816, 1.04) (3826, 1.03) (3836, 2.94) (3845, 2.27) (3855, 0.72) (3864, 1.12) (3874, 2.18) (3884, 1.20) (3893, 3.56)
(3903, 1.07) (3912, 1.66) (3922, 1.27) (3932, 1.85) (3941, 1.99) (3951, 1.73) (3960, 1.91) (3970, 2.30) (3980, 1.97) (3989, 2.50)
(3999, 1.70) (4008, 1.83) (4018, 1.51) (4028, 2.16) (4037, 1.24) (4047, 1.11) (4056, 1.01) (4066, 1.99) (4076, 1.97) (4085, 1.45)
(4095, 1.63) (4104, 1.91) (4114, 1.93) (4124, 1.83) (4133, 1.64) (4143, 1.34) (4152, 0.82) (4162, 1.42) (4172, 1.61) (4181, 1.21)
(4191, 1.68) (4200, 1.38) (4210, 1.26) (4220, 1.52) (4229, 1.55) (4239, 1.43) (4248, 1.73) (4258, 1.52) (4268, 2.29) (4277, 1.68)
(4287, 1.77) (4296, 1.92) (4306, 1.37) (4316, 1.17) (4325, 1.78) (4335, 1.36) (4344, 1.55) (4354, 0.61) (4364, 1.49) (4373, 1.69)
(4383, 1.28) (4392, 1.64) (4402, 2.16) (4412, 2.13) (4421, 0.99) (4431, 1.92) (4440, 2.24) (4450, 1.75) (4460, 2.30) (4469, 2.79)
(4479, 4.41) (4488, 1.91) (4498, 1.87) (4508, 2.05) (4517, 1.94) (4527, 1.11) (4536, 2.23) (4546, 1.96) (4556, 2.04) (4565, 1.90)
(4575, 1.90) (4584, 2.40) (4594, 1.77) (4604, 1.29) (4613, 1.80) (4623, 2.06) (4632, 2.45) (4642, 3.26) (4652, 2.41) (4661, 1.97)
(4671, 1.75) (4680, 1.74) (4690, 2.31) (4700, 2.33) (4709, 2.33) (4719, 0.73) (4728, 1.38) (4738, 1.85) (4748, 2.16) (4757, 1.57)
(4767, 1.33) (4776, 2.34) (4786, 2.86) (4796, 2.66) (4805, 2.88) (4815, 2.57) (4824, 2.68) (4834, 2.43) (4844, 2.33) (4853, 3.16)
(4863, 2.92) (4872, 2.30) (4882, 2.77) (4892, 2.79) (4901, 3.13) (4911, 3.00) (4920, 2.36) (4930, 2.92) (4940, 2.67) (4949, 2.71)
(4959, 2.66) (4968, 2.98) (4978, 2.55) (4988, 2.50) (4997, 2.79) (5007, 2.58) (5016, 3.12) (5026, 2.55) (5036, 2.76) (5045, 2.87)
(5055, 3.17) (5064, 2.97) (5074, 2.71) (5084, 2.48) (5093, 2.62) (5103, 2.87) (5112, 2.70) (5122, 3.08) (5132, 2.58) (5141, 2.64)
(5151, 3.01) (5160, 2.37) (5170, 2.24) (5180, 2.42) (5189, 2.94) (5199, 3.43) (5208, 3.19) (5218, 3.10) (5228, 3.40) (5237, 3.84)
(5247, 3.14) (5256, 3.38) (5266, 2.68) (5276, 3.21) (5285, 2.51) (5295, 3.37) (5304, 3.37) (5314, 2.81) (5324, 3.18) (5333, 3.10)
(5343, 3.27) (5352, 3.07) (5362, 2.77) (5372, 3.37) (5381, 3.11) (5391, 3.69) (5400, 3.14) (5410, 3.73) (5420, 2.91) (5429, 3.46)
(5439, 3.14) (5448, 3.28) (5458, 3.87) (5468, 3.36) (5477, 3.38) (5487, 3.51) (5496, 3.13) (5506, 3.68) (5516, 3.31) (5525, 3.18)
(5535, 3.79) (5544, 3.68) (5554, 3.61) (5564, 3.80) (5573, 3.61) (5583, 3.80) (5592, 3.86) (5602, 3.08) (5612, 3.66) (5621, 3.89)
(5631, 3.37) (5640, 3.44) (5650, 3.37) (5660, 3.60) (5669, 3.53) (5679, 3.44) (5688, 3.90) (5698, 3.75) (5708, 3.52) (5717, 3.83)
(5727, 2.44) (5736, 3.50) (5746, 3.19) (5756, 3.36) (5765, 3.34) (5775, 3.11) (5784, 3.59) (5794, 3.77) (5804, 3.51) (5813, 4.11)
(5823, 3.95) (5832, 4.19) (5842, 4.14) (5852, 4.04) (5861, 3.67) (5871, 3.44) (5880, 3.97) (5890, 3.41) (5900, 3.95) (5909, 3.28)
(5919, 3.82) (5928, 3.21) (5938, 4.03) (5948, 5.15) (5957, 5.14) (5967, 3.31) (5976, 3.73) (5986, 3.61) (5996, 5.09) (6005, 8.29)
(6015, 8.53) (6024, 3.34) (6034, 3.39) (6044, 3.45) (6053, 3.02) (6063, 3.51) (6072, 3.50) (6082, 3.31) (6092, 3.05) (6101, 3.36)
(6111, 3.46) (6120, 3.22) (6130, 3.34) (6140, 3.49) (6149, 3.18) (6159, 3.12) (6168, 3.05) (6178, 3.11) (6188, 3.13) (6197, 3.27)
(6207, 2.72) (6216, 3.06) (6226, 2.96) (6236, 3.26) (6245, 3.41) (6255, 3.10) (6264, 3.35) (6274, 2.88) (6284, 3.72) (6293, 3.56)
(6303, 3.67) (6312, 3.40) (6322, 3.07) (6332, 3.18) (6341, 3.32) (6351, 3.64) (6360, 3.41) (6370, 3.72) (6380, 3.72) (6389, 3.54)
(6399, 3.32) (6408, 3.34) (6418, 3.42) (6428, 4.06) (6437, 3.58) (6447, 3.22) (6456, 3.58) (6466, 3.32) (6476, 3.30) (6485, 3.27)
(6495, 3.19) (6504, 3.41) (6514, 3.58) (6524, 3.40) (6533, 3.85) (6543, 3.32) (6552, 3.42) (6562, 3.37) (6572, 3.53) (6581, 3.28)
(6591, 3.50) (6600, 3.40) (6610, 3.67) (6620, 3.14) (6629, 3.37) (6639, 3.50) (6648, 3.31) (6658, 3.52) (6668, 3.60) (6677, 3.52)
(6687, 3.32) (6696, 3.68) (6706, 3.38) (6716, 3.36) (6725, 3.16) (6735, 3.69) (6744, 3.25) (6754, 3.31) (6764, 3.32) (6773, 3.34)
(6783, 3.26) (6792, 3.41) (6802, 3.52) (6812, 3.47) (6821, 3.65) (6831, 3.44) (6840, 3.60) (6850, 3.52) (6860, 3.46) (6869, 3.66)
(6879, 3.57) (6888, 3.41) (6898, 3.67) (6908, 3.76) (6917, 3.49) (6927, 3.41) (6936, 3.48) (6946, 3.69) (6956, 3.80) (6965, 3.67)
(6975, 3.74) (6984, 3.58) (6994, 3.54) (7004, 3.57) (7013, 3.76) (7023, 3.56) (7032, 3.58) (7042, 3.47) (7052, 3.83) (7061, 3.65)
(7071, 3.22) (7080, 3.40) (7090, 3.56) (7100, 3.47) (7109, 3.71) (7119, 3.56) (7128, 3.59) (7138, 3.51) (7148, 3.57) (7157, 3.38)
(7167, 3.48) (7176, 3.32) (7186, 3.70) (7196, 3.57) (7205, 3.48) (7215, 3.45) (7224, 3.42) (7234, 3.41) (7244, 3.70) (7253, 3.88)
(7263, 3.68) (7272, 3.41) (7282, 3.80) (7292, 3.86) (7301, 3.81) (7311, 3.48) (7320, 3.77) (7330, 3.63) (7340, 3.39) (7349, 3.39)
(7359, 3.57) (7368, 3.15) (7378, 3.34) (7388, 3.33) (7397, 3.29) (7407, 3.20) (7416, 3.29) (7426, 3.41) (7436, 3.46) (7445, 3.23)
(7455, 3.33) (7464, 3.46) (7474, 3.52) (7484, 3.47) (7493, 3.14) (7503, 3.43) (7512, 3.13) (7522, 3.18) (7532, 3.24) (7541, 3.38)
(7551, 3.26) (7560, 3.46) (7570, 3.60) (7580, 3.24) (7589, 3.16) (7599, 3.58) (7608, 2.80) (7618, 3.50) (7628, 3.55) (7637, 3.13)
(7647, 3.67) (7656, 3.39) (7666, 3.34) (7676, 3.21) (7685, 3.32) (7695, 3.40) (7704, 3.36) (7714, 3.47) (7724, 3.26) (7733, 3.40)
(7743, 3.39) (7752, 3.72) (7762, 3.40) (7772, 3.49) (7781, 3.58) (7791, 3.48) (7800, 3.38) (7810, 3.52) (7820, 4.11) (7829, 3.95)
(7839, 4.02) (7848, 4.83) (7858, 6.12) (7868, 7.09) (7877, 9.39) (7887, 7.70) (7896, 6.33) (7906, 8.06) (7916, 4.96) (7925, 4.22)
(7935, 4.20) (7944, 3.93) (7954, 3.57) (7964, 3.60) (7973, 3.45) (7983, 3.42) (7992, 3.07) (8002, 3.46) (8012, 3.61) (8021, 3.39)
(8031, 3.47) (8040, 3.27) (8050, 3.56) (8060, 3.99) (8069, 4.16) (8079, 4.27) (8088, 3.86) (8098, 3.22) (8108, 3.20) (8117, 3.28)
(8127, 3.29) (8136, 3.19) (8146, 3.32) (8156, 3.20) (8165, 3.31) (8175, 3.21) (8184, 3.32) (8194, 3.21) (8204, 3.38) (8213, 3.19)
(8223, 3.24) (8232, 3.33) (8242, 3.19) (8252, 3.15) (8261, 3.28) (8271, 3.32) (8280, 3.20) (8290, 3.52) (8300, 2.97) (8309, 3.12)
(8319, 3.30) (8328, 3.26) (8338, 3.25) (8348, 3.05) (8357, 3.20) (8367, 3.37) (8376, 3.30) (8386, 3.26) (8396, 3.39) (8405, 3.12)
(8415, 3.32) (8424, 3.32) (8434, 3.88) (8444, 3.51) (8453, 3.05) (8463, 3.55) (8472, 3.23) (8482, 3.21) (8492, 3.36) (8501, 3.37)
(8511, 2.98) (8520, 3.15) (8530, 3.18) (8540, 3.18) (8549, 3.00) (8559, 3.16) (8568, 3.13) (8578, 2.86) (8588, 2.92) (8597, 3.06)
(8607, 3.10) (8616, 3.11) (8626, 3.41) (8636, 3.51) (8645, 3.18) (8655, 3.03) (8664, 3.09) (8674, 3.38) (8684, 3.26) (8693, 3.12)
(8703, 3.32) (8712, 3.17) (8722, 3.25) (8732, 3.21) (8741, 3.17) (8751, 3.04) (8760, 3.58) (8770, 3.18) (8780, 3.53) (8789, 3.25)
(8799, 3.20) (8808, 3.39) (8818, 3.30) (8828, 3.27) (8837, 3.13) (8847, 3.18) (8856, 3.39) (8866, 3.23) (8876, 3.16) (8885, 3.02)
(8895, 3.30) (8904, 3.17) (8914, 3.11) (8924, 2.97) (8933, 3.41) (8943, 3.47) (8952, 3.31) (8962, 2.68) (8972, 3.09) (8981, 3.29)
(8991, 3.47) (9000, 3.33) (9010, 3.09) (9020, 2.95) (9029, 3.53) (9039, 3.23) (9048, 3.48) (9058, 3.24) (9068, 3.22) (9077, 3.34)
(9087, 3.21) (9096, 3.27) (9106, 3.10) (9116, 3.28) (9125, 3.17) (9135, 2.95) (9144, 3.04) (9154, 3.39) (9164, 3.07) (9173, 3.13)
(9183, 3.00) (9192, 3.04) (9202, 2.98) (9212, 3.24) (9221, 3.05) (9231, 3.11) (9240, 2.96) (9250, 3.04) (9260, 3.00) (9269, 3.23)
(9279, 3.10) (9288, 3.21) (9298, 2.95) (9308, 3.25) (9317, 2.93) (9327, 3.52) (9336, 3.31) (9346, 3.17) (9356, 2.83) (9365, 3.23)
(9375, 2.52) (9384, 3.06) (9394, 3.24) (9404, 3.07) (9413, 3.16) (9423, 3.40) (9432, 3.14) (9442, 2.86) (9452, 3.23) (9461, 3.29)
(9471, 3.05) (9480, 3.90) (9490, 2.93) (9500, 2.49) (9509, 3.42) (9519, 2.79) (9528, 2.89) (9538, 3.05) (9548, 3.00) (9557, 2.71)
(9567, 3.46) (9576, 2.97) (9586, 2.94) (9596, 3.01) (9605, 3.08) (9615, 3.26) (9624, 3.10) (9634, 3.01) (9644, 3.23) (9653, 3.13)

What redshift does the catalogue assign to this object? 0.200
